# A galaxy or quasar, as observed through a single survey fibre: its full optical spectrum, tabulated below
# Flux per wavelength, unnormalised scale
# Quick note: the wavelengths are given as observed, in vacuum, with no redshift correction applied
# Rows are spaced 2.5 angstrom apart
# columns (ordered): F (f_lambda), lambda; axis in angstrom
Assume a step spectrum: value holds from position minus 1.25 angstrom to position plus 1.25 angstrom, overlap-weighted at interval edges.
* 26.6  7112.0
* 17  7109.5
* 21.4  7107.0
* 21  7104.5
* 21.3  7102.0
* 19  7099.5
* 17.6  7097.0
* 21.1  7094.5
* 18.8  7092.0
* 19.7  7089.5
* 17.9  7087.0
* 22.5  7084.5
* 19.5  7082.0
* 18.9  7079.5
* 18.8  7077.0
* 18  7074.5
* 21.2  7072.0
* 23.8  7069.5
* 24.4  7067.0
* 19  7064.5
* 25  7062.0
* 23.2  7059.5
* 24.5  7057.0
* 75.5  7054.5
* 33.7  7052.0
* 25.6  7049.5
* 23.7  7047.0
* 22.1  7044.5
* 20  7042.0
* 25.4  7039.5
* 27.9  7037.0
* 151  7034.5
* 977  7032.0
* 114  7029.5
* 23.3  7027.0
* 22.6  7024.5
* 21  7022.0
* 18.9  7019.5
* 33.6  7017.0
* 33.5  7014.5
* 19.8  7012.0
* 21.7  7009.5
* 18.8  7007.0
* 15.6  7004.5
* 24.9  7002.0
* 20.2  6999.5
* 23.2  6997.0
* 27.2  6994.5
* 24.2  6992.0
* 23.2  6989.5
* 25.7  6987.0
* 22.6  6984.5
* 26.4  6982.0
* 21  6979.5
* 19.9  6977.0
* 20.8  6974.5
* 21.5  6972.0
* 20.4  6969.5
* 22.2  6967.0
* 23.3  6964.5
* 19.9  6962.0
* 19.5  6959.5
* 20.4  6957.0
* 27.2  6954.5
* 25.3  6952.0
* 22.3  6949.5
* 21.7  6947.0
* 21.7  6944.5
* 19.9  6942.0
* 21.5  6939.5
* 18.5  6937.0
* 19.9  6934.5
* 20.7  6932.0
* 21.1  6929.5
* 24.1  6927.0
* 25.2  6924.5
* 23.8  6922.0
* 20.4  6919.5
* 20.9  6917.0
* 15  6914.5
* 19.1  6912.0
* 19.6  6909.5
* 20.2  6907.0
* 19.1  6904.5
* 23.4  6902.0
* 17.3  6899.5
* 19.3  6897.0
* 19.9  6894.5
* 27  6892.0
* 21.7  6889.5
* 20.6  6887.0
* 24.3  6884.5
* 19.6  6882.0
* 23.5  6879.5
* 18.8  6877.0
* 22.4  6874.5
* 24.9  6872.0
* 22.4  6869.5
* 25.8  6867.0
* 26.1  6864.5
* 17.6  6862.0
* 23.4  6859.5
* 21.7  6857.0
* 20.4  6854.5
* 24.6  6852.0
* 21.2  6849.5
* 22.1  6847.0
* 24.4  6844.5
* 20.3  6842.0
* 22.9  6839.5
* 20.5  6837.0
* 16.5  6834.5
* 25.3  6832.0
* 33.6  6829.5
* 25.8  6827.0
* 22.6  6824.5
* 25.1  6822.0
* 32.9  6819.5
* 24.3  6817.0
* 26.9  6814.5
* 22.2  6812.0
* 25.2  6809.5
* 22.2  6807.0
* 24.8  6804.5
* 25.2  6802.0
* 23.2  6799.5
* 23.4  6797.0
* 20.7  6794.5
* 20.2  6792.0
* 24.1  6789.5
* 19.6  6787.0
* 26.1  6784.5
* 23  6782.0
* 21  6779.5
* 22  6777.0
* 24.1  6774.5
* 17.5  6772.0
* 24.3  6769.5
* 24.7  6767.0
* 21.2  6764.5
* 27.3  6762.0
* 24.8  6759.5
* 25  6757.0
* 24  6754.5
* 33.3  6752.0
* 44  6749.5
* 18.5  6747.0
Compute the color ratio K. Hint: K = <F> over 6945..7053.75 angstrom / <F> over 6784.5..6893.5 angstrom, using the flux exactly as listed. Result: 2.17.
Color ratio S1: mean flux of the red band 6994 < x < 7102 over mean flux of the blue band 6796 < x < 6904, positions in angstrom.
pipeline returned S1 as 2.20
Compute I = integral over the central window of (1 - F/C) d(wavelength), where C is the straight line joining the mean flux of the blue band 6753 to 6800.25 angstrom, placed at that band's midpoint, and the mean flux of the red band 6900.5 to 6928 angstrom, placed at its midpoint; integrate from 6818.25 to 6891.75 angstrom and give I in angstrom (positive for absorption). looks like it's -4.6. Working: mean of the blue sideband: 23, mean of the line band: 23.2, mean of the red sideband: 20.9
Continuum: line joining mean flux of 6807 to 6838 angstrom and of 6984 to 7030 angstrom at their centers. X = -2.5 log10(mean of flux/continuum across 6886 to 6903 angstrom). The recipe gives 0.20 mag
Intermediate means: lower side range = 25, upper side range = 26.8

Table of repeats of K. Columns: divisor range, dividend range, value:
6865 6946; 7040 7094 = 1.15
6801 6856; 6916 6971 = 0.91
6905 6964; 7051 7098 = 1.15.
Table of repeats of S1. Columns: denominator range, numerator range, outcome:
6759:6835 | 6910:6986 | 0.90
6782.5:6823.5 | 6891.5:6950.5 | 0.86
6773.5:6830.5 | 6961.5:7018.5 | 0.95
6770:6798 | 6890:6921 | 0.92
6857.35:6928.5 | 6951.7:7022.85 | 1.05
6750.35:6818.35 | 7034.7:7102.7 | 1.09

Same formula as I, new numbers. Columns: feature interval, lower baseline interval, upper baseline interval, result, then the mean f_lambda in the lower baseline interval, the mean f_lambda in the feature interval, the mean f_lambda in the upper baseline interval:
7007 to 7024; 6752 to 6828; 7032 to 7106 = 6.80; 23.9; 24.2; 44.3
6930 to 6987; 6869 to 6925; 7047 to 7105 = 0.98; 21.2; 21.7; 23.9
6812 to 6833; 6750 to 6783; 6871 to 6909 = -3.38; 24.5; 26.8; 21.4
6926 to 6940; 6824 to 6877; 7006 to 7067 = 7.59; 23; 20.9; 74.2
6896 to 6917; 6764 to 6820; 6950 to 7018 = 3.54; 23.3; 19.2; 23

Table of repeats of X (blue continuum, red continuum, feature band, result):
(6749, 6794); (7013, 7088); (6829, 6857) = 0.46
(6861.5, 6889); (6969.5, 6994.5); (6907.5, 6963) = 0.07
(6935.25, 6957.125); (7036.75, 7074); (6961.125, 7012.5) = 0.09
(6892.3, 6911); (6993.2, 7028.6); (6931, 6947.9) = 0.05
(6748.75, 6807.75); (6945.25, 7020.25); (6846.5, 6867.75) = 0.06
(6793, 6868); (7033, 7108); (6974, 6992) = 0.23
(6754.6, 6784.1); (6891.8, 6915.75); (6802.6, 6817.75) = -0.10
